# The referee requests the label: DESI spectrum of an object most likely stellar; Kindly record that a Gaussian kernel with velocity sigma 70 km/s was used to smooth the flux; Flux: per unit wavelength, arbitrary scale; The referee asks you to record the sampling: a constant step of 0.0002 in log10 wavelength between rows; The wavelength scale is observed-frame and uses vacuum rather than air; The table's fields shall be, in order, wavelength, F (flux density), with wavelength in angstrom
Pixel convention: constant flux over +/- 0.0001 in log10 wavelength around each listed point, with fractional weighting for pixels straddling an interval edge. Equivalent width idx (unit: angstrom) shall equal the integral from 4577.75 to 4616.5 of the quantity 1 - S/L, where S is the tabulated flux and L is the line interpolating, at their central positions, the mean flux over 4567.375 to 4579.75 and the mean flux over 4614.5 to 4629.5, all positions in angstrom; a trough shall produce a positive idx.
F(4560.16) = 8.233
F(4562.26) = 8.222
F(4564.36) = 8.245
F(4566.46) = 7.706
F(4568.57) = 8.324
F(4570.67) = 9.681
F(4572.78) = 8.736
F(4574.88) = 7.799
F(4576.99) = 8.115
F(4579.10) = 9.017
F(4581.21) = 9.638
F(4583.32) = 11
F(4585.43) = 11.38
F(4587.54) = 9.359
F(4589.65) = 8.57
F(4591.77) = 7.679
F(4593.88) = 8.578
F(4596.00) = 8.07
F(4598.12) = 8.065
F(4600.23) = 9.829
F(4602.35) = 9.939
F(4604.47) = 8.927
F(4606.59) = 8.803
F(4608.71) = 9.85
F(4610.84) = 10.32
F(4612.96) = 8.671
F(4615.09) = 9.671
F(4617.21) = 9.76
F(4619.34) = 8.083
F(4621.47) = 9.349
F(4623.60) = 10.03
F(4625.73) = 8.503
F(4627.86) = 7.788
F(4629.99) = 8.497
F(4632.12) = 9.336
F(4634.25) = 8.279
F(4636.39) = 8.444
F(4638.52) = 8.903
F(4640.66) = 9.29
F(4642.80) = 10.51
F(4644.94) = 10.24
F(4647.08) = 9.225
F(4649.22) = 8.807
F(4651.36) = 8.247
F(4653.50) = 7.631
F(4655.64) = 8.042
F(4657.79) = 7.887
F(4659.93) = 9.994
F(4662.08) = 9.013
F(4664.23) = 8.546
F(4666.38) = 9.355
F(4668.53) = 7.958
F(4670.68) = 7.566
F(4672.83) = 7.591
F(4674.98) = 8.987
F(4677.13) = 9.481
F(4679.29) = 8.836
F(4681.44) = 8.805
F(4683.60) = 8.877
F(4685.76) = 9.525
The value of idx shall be -2.27 angstrom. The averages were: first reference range 8.59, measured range 9.29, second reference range 8.99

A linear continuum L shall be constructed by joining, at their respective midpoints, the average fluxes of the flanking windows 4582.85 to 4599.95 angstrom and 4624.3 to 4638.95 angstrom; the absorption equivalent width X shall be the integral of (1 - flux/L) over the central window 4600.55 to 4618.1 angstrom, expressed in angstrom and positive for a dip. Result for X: -1.3 angstrom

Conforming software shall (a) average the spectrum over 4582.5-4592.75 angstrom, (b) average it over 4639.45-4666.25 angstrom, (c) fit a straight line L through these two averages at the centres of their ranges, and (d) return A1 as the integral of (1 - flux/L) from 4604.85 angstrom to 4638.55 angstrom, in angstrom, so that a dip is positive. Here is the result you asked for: 0.9 angstrom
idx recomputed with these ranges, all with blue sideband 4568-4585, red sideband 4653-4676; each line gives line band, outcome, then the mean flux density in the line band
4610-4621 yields -0.6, 9.28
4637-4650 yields -1.3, 9.47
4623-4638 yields 0.1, 8.67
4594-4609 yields -0.1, 9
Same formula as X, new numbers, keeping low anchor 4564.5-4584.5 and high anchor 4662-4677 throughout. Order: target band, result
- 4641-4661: -1.0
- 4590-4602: 0.3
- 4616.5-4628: -0.4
